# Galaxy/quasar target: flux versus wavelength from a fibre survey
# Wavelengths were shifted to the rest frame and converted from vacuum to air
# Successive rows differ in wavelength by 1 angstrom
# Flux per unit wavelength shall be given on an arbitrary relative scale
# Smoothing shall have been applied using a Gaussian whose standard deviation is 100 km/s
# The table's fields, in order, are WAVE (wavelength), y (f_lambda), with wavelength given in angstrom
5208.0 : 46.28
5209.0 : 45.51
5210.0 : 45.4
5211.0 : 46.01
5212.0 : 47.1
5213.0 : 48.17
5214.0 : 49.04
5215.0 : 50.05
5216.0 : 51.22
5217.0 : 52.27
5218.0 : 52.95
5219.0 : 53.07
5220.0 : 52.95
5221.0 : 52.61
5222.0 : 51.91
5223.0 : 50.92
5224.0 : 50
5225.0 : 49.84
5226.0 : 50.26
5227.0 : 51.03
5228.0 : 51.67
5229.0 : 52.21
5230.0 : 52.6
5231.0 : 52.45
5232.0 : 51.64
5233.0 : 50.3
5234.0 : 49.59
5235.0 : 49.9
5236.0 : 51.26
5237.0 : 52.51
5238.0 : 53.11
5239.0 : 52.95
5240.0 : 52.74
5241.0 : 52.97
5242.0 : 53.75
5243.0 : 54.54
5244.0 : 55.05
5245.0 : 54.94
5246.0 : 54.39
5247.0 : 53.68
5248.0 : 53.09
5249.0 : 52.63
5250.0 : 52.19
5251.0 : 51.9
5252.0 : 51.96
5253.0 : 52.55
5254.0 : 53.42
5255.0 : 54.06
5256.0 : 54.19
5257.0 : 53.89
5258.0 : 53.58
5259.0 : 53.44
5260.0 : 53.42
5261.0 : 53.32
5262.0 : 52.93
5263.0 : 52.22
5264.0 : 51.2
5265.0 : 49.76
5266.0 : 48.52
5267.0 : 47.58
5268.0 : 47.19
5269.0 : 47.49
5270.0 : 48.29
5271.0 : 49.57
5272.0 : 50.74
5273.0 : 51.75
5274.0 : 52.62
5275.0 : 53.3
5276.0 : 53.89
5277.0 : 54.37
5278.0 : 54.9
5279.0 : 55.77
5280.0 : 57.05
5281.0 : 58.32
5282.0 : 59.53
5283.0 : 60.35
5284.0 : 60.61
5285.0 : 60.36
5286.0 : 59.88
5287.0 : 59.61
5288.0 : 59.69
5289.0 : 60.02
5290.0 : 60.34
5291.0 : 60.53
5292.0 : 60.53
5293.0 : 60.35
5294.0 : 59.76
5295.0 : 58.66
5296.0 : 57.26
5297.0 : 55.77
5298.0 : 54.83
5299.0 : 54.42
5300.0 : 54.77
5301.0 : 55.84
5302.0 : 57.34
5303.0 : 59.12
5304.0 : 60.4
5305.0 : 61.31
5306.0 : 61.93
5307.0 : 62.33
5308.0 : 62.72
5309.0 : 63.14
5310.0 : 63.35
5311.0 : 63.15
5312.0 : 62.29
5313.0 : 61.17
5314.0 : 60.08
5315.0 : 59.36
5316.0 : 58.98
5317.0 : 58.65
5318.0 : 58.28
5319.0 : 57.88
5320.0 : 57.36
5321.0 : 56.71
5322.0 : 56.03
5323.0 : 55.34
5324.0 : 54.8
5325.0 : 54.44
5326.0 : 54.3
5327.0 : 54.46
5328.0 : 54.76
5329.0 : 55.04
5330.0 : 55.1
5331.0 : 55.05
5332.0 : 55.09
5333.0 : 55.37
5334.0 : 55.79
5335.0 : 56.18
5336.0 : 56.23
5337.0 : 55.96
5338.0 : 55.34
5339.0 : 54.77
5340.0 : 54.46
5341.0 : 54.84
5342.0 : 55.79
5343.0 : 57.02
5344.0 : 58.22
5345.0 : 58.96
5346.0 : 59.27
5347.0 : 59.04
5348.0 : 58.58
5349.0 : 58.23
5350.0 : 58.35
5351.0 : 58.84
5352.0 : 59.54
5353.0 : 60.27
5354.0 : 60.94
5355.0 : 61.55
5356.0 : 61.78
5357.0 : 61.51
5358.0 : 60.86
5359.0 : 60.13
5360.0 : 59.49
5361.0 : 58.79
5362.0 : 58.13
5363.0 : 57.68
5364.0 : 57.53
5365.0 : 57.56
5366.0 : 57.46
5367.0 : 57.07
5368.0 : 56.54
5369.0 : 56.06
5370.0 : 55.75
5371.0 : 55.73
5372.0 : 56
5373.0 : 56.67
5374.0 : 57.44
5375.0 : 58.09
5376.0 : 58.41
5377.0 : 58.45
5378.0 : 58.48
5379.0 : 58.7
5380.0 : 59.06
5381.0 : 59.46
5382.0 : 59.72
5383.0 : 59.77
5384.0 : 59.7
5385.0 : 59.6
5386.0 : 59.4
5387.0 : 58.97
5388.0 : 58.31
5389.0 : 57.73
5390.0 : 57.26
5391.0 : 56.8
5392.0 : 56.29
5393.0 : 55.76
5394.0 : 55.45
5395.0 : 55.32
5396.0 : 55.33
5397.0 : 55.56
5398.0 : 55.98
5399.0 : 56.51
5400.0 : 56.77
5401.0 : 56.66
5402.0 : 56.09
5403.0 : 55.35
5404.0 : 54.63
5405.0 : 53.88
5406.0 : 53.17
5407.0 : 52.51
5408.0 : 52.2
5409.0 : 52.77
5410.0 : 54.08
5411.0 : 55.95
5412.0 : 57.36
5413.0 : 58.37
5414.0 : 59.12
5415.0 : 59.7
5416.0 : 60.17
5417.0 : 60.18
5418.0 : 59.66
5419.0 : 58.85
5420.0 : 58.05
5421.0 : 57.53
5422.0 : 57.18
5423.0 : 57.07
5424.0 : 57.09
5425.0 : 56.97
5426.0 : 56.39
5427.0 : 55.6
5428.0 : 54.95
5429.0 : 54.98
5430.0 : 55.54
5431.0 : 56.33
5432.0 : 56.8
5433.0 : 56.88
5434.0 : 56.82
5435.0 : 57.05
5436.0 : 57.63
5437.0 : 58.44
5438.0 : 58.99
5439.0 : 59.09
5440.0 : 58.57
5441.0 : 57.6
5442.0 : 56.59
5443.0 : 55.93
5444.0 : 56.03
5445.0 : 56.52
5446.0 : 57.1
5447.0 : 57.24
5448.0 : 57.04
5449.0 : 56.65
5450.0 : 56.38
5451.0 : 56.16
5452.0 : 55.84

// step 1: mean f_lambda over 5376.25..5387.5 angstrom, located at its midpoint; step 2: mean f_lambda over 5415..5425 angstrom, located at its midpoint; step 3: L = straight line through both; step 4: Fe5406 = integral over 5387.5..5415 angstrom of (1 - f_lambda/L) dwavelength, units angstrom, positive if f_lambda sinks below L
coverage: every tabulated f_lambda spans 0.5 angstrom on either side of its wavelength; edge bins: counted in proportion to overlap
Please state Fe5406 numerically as 1.4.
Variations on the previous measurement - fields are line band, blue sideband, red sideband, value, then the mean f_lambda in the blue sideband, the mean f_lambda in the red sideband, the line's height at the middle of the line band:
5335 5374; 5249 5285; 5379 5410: -1.71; 53.1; 56.5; 55.5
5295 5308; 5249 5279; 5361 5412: -1.15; 51.9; 56.8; 53.4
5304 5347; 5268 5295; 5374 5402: -0.60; 56.4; 57.7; 56.9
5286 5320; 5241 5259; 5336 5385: -2.29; 53.5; 58.2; 55.7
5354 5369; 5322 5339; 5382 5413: -0.88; 55.2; 56.3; 55.7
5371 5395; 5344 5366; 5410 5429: 0.25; 59.3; 57.6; 58.6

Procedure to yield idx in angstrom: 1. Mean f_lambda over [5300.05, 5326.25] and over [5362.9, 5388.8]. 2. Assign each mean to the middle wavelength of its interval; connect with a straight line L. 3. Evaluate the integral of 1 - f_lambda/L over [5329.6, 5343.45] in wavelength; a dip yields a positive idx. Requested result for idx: 0.75 angstrom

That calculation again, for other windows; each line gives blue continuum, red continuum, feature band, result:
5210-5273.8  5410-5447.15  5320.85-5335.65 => -0.26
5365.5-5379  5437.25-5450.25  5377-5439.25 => 0.18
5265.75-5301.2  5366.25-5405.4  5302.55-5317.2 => -1.35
